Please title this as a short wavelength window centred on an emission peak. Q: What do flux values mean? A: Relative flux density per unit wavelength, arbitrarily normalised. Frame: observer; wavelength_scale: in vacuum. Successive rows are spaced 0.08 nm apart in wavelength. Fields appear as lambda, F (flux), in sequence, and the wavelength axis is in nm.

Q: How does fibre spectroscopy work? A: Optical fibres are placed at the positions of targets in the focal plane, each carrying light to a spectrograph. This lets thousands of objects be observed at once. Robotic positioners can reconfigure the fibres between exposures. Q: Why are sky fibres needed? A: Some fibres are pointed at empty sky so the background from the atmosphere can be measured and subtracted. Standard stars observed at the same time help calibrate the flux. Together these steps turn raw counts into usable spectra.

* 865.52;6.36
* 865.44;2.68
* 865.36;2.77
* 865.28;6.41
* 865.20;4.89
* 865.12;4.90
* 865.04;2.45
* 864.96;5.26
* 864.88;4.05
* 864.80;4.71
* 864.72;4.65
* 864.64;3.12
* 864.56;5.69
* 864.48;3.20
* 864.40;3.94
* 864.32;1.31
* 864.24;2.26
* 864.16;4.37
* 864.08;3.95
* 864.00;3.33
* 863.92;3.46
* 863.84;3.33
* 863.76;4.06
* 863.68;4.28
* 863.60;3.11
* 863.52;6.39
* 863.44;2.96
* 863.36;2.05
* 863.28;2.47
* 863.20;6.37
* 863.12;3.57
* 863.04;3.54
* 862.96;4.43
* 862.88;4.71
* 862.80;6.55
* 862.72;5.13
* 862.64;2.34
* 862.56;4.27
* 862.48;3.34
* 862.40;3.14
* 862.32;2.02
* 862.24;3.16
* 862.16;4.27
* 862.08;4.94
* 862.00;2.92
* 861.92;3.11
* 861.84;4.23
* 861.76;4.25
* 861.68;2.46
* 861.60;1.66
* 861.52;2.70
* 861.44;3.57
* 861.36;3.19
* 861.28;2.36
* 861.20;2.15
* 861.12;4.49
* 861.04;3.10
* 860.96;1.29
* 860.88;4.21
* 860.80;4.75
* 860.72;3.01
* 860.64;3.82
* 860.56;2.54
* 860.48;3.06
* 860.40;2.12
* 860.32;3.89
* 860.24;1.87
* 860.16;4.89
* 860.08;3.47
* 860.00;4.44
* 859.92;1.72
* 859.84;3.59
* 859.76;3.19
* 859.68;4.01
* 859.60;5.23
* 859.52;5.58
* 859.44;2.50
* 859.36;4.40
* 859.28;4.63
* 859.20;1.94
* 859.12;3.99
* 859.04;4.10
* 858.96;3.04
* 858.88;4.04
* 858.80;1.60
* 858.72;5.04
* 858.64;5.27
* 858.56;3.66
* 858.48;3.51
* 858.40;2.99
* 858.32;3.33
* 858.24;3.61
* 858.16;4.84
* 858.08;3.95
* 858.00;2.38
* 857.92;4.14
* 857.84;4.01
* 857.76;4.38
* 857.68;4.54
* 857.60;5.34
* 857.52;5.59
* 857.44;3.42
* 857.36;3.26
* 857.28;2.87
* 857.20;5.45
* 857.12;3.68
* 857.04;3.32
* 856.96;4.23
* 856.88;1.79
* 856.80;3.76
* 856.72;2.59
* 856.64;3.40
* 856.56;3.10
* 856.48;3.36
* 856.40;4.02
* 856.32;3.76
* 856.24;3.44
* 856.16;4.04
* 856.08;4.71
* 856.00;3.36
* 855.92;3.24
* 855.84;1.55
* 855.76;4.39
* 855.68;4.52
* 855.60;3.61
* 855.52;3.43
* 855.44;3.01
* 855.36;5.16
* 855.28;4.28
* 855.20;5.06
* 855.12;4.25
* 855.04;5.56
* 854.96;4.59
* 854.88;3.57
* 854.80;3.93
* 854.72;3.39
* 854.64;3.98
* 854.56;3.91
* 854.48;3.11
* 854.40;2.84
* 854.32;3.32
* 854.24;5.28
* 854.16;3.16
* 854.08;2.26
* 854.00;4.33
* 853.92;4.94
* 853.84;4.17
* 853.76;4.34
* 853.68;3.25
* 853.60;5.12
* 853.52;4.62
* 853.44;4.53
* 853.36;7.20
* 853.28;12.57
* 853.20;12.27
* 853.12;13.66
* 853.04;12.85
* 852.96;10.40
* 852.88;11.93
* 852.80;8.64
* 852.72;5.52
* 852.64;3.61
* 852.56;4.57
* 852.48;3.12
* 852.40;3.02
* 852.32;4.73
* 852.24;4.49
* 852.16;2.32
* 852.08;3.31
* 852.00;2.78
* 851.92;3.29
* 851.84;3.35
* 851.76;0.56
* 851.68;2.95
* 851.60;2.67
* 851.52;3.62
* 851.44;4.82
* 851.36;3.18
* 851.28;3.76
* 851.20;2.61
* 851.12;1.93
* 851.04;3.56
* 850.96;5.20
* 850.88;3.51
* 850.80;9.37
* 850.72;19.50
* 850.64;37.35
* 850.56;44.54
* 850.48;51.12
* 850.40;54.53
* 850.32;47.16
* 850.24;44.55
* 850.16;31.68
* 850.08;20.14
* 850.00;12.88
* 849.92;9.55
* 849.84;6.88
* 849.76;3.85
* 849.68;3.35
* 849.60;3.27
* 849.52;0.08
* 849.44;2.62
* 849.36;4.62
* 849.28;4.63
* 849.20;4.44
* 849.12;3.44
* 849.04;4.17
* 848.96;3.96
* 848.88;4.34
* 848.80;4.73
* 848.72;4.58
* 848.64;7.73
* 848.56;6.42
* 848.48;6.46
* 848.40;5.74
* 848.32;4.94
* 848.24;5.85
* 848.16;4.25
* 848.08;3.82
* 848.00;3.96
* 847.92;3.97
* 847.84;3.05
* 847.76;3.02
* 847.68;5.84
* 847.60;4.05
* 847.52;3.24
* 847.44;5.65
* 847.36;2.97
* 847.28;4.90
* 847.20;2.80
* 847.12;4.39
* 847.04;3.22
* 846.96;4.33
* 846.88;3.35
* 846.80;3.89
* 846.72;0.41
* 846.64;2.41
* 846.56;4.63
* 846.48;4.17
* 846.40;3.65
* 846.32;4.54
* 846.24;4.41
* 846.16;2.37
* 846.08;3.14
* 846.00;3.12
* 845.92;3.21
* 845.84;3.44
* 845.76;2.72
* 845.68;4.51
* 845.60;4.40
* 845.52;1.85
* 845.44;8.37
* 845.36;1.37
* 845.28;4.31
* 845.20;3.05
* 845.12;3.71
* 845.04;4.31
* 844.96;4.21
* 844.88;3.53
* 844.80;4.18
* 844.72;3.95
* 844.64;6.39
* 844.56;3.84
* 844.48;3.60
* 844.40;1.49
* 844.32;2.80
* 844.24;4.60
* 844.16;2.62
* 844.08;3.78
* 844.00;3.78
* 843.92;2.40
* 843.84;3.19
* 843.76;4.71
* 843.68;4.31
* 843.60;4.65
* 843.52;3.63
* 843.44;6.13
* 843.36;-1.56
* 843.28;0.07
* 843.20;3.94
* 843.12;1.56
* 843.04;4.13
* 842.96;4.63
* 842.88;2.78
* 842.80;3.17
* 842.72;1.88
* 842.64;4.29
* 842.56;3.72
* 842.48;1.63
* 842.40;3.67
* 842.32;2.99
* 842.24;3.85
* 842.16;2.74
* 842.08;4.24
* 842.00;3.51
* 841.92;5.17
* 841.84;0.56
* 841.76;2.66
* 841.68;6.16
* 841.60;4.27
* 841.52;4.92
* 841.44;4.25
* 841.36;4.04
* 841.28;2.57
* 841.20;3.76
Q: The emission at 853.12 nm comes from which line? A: [N II] 6583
